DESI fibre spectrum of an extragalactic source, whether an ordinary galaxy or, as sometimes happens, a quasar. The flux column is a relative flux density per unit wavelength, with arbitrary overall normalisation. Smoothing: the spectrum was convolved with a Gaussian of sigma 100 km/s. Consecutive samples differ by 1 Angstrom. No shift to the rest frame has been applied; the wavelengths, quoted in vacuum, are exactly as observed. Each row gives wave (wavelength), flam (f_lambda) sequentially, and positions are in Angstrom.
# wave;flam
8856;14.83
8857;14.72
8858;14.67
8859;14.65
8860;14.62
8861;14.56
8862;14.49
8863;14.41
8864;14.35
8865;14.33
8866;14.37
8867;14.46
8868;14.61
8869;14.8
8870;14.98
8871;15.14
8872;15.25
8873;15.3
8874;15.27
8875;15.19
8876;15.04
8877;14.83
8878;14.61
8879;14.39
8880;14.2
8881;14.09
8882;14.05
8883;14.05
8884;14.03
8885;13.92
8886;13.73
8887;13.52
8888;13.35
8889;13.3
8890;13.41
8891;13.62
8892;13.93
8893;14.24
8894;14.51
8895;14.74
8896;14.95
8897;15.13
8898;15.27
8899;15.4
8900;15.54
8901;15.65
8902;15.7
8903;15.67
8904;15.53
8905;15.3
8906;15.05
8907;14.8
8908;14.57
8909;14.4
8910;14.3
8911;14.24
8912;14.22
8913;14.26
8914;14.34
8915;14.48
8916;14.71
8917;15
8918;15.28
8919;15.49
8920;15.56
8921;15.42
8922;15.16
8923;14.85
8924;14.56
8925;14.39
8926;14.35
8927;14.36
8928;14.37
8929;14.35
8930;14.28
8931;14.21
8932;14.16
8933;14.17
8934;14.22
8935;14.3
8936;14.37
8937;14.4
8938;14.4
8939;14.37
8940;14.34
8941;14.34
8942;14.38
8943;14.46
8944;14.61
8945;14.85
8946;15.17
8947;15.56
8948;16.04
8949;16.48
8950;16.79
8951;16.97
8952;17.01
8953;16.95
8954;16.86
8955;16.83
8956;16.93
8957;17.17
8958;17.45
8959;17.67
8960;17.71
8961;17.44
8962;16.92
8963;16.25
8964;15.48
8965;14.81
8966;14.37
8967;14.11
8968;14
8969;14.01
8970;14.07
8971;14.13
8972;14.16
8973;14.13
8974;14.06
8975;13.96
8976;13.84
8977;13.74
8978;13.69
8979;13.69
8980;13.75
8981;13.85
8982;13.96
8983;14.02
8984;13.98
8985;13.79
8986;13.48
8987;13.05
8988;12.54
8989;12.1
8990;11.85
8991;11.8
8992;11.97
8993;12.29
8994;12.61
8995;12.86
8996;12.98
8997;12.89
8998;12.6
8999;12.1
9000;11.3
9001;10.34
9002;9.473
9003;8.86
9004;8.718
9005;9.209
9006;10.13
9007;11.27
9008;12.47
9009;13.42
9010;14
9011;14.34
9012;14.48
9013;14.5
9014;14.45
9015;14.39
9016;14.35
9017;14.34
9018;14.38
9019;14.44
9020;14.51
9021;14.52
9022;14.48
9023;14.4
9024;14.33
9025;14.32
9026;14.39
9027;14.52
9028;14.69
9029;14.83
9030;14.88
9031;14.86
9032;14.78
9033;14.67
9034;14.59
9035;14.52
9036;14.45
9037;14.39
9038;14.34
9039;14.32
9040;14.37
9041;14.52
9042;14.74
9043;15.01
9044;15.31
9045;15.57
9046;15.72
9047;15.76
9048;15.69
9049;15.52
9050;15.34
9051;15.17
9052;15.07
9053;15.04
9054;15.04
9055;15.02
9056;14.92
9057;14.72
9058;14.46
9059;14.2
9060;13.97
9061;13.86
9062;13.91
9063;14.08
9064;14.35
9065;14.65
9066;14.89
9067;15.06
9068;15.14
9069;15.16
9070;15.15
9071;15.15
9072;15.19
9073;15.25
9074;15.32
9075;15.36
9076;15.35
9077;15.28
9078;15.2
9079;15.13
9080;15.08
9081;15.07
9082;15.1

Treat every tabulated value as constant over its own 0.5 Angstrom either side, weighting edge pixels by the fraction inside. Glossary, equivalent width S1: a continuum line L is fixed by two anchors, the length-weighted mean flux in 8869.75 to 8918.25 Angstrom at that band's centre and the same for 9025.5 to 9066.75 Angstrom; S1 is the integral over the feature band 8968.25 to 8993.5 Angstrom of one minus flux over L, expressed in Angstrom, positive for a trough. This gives 2.2 Angstrom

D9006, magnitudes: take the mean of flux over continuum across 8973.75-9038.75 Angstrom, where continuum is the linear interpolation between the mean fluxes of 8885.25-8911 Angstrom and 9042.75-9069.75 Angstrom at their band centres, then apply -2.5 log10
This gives 0.11 mag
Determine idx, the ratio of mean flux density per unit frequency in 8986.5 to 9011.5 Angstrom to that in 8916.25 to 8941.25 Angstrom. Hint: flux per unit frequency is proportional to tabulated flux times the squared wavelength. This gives 0.82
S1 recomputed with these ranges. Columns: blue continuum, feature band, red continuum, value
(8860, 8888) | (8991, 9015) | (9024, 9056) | 4.4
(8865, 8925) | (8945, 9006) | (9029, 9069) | 2.8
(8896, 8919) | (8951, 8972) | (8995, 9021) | -3.5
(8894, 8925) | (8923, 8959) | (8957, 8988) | -1.0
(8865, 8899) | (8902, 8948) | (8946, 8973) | 1.8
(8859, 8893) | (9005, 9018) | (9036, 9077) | 1.2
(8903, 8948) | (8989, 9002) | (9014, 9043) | 2.3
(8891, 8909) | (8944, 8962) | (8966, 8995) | -3.4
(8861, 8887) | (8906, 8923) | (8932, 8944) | -0.4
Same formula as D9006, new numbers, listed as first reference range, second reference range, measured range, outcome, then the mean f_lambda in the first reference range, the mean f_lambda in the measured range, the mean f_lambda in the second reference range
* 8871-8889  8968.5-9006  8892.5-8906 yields -0.08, 14.4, 15.2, 12.7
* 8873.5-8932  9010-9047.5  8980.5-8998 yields 0.13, 14.6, 12.9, 14.6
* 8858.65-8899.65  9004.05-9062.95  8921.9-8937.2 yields 0.00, 14.5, 14.4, 14.3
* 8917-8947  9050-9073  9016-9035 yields 0.01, 14.6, 14.5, 14.8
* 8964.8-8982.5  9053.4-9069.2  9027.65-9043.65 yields -0.02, 14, 14.6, 14.6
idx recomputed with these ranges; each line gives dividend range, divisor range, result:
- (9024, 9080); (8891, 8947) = 1.04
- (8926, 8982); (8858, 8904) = 1.05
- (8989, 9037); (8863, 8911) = 0.93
